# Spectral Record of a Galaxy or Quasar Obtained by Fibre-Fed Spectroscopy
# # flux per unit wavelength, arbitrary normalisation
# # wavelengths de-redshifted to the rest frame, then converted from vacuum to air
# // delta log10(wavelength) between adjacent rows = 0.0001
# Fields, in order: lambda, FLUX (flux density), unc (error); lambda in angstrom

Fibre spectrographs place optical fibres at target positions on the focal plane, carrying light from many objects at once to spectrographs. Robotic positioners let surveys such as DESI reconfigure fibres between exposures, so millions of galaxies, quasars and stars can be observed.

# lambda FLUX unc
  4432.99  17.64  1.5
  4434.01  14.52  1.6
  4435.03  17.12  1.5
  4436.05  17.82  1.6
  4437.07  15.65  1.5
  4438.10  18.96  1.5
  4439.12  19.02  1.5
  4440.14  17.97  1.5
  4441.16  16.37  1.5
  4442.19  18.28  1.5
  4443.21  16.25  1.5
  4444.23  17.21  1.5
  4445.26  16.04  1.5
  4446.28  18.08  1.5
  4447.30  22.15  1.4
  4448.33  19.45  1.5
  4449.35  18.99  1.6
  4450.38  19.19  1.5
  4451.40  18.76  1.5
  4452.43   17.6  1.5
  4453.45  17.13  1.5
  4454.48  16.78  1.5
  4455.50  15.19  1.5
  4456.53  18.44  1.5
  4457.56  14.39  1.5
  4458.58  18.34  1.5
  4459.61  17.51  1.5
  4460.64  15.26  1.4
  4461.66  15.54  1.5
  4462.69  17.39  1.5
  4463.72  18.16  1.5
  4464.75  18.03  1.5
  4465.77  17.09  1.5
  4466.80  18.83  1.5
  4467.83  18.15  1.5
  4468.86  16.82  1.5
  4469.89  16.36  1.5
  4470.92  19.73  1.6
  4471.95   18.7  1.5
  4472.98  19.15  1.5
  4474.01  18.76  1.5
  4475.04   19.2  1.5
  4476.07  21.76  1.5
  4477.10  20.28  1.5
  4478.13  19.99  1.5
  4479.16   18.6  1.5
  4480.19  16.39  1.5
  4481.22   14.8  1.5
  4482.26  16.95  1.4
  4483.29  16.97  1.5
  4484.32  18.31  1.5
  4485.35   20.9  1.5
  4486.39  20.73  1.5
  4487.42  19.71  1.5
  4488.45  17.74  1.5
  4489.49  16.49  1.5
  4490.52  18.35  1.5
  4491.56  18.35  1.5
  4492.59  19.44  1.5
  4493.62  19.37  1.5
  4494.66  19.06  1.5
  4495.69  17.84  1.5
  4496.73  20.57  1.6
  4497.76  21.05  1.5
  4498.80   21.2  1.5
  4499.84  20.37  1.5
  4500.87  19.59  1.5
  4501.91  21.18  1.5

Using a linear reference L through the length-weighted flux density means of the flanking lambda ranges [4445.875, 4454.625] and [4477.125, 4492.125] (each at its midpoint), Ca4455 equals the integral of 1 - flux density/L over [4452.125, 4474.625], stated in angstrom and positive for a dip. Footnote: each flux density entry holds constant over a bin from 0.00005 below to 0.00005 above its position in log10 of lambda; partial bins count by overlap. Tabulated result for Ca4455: 1.4 angstrom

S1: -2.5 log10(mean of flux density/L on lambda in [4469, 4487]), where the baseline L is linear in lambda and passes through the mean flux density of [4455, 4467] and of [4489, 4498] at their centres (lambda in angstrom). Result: -0.04 mag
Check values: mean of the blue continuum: 17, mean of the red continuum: 18.9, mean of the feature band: 18.6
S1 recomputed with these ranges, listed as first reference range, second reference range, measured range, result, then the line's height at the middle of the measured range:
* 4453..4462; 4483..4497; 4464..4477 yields -0.069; 17.5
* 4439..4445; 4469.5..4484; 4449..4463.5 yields 0.038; 17.8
